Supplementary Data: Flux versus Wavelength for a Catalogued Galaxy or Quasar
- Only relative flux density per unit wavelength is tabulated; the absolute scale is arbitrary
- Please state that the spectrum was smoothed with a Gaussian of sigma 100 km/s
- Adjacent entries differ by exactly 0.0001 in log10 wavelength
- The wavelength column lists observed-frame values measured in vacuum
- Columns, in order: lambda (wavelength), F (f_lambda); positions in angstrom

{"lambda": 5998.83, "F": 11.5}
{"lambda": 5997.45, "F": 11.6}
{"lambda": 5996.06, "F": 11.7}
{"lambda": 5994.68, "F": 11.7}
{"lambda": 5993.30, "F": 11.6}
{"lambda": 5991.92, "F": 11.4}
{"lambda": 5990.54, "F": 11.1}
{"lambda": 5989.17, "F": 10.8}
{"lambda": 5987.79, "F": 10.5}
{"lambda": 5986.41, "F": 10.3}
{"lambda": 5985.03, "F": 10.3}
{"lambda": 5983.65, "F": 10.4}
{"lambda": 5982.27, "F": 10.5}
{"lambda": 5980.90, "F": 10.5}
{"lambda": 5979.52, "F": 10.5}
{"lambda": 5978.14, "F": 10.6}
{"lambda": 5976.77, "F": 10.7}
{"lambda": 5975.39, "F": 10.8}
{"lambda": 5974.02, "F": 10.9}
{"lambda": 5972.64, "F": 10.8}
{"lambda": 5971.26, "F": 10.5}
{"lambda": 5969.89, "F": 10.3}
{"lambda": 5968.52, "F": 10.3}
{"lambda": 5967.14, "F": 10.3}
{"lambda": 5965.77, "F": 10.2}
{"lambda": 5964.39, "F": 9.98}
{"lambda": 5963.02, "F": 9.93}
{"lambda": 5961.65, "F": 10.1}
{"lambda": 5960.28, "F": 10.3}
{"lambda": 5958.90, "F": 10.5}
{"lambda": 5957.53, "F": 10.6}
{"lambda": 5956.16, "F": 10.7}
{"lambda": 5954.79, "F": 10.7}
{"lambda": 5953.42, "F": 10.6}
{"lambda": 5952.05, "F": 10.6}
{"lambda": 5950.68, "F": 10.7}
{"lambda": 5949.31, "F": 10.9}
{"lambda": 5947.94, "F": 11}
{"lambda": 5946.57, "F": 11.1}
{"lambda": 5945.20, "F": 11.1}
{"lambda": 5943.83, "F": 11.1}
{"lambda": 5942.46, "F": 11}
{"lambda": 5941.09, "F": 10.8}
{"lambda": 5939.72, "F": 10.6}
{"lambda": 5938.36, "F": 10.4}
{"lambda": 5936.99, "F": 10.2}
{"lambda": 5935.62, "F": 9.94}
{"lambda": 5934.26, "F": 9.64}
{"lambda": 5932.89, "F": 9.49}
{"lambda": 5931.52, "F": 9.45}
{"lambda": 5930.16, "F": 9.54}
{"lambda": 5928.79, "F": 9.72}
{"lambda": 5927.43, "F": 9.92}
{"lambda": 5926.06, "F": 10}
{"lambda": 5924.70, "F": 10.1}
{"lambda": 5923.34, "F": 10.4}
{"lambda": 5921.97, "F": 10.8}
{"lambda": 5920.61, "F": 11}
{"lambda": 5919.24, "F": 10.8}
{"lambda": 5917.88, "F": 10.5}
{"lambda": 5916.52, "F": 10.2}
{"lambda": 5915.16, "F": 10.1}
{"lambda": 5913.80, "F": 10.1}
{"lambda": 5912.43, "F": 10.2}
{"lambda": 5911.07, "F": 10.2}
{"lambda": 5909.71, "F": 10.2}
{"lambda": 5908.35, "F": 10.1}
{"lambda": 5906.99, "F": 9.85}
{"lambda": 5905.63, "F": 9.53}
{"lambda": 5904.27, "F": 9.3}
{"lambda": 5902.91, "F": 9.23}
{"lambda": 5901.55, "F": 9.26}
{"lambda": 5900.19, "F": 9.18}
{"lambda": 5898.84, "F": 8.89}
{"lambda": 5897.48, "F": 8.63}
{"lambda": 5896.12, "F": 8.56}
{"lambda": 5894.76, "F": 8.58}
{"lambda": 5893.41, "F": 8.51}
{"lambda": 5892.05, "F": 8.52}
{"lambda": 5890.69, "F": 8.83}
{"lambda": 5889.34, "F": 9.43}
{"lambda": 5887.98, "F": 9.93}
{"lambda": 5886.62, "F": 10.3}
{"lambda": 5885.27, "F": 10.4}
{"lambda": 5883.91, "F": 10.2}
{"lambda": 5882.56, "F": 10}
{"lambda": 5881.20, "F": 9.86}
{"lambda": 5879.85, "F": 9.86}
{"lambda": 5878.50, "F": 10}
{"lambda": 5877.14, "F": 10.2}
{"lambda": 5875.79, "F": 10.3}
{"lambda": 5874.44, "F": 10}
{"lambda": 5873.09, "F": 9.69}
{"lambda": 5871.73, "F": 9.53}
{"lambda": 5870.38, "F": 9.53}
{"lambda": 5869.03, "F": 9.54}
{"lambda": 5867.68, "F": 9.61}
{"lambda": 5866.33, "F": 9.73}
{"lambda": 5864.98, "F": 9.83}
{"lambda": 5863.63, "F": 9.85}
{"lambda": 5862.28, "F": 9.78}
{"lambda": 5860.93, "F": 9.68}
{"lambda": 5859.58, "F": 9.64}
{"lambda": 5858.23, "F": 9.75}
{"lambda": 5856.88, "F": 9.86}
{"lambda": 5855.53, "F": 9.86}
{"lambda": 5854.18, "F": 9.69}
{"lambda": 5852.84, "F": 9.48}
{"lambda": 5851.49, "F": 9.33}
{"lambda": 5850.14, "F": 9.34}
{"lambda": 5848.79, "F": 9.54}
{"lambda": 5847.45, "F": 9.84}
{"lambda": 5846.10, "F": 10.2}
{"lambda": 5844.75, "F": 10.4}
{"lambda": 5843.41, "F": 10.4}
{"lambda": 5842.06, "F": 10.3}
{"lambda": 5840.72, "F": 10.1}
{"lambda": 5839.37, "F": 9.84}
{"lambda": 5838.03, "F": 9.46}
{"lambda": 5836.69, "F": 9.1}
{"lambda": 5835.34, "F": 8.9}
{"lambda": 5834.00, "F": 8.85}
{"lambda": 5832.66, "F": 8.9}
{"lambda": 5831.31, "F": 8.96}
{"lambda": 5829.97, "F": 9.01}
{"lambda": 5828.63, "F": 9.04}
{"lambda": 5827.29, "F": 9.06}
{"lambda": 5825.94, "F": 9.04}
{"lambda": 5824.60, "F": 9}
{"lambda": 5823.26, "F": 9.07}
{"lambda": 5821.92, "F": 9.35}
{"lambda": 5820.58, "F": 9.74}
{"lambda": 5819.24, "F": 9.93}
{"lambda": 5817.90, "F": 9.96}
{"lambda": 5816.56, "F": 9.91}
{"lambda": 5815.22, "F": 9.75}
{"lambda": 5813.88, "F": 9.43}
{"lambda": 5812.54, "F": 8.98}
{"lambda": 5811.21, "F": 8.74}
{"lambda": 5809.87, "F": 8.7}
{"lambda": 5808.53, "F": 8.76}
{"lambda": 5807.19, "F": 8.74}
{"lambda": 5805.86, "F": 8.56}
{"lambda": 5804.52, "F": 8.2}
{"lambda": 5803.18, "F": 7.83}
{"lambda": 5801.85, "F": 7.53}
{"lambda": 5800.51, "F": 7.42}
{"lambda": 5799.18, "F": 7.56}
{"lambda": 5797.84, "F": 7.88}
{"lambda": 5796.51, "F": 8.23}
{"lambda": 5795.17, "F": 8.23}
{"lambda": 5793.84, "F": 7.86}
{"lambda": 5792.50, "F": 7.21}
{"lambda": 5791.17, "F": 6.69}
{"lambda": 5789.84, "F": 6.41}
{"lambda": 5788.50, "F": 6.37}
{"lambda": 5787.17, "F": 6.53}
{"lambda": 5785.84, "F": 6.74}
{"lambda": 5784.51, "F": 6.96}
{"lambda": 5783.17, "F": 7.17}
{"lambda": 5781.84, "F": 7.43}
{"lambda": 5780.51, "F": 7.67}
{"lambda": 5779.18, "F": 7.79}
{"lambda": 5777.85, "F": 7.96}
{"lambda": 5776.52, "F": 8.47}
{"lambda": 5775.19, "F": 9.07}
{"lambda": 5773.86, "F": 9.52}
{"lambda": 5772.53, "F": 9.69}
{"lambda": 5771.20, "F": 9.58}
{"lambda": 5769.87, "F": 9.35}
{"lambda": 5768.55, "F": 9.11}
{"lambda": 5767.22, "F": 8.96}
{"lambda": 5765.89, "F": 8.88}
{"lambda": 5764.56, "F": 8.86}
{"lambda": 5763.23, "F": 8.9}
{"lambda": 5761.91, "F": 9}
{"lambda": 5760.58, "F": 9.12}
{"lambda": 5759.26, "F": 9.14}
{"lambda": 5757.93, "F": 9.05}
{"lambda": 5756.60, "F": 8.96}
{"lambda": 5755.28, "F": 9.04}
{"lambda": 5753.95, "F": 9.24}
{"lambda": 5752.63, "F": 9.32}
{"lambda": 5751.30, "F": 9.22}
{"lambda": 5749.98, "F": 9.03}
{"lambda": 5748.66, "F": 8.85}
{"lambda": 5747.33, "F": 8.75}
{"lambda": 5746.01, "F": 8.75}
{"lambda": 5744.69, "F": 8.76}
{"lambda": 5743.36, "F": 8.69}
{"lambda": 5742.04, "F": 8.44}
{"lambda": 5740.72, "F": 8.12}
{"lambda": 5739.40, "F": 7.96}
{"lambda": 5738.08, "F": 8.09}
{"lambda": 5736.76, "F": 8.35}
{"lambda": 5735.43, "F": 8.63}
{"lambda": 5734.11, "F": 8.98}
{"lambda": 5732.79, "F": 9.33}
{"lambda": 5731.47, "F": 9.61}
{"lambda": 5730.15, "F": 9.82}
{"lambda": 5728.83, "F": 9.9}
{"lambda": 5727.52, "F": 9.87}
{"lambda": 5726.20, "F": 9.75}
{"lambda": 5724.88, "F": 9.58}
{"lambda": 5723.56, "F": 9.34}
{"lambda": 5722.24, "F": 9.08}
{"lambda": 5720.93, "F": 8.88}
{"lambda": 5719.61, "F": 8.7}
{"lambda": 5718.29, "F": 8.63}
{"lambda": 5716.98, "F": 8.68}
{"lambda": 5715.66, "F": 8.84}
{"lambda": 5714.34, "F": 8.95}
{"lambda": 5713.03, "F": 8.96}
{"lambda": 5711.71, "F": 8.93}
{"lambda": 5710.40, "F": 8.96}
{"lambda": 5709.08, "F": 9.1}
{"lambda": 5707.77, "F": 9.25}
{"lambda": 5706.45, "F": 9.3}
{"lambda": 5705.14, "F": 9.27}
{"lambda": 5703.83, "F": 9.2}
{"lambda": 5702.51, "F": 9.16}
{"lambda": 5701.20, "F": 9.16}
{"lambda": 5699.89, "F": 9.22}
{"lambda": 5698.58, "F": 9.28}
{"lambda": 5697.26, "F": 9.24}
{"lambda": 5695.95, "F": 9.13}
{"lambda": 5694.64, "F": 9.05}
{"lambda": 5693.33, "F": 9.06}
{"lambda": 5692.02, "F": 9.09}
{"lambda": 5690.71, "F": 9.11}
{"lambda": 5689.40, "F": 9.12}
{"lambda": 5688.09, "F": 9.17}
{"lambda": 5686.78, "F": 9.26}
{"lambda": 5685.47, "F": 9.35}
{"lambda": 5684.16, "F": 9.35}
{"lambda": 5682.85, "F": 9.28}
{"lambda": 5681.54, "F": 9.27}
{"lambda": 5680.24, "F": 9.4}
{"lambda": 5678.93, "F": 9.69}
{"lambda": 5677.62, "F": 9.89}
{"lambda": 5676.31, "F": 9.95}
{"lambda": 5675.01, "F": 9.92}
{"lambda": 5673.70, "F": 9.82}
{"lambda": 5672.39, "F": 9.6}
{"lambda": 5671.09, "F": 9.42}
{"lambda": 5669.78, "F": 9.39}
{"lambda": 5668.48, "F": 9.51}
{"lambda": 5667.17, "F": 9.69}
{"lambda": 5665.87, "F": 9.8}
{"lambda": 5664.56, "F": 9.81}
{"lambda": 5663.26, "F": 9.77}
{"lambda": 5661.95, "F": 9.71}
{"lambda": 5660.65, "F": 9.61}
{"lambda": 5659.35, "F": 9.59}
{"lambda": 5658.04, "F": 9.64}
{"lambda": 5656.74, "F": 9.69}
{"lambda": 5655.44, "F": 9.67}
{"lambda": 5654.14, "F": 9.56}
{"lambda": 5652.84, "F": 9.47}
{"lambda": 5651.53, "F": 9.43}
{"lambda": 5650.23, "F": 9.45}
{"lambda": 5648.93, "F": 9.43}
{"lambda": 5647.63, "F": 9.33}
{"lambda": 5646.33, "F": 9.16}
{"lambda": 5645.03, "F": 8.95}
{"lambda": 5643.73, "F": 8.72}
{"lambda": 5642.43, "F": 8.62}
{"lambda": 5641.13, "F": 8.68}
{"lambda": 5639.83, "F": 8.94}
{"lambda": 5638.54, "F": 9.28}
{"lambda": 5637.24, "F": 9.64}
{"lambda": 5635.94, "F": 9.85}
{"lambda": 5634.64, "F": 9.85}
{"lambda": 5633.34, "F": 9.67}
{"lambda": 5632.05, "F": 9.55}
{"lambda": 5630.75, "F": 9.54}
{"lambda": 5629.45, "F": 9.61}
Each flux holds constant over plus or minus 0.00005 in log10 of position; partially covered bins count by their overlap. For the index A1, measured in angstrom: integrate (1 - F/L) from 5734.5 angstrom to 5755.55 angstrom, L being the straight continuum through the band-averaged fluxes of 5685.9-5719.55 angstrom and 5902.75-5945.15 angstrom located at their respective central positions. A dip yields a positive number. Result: 1.3 angstrom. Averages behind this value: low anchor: 9.08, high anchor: 10.2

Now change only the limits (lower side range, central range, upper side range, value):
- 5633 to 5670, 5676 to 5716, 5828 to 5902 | 1.0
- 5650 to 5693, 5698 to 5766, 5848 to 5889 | 4.2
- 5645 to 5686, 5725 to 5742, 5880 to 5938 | 1.0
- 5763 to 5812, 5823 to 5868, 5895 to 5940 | -3.4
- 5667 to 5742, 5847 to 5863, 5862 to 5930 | 0.0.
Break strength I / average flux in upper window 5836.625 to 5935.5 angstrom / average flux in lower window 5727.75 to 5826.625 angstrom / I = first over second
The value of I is 1.1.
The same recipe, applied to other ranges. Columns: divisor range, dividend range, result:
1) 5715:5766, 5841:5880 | 1.09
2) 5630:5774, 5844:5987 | 1.09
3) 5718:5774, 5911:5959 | 1.15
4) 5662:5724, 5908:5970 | 1.12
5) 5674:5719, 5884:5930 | 1.06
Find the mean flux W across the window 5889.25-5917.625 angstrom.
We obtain 9.42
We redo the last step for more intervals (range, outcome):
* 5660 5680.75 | 9.69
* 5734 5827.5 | 8.53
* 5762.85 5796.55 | 8.05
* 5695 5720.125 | 9.05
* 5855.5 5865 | 9.77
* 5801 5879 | 9.43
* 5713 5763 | 8.99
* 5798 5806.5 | 7.85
